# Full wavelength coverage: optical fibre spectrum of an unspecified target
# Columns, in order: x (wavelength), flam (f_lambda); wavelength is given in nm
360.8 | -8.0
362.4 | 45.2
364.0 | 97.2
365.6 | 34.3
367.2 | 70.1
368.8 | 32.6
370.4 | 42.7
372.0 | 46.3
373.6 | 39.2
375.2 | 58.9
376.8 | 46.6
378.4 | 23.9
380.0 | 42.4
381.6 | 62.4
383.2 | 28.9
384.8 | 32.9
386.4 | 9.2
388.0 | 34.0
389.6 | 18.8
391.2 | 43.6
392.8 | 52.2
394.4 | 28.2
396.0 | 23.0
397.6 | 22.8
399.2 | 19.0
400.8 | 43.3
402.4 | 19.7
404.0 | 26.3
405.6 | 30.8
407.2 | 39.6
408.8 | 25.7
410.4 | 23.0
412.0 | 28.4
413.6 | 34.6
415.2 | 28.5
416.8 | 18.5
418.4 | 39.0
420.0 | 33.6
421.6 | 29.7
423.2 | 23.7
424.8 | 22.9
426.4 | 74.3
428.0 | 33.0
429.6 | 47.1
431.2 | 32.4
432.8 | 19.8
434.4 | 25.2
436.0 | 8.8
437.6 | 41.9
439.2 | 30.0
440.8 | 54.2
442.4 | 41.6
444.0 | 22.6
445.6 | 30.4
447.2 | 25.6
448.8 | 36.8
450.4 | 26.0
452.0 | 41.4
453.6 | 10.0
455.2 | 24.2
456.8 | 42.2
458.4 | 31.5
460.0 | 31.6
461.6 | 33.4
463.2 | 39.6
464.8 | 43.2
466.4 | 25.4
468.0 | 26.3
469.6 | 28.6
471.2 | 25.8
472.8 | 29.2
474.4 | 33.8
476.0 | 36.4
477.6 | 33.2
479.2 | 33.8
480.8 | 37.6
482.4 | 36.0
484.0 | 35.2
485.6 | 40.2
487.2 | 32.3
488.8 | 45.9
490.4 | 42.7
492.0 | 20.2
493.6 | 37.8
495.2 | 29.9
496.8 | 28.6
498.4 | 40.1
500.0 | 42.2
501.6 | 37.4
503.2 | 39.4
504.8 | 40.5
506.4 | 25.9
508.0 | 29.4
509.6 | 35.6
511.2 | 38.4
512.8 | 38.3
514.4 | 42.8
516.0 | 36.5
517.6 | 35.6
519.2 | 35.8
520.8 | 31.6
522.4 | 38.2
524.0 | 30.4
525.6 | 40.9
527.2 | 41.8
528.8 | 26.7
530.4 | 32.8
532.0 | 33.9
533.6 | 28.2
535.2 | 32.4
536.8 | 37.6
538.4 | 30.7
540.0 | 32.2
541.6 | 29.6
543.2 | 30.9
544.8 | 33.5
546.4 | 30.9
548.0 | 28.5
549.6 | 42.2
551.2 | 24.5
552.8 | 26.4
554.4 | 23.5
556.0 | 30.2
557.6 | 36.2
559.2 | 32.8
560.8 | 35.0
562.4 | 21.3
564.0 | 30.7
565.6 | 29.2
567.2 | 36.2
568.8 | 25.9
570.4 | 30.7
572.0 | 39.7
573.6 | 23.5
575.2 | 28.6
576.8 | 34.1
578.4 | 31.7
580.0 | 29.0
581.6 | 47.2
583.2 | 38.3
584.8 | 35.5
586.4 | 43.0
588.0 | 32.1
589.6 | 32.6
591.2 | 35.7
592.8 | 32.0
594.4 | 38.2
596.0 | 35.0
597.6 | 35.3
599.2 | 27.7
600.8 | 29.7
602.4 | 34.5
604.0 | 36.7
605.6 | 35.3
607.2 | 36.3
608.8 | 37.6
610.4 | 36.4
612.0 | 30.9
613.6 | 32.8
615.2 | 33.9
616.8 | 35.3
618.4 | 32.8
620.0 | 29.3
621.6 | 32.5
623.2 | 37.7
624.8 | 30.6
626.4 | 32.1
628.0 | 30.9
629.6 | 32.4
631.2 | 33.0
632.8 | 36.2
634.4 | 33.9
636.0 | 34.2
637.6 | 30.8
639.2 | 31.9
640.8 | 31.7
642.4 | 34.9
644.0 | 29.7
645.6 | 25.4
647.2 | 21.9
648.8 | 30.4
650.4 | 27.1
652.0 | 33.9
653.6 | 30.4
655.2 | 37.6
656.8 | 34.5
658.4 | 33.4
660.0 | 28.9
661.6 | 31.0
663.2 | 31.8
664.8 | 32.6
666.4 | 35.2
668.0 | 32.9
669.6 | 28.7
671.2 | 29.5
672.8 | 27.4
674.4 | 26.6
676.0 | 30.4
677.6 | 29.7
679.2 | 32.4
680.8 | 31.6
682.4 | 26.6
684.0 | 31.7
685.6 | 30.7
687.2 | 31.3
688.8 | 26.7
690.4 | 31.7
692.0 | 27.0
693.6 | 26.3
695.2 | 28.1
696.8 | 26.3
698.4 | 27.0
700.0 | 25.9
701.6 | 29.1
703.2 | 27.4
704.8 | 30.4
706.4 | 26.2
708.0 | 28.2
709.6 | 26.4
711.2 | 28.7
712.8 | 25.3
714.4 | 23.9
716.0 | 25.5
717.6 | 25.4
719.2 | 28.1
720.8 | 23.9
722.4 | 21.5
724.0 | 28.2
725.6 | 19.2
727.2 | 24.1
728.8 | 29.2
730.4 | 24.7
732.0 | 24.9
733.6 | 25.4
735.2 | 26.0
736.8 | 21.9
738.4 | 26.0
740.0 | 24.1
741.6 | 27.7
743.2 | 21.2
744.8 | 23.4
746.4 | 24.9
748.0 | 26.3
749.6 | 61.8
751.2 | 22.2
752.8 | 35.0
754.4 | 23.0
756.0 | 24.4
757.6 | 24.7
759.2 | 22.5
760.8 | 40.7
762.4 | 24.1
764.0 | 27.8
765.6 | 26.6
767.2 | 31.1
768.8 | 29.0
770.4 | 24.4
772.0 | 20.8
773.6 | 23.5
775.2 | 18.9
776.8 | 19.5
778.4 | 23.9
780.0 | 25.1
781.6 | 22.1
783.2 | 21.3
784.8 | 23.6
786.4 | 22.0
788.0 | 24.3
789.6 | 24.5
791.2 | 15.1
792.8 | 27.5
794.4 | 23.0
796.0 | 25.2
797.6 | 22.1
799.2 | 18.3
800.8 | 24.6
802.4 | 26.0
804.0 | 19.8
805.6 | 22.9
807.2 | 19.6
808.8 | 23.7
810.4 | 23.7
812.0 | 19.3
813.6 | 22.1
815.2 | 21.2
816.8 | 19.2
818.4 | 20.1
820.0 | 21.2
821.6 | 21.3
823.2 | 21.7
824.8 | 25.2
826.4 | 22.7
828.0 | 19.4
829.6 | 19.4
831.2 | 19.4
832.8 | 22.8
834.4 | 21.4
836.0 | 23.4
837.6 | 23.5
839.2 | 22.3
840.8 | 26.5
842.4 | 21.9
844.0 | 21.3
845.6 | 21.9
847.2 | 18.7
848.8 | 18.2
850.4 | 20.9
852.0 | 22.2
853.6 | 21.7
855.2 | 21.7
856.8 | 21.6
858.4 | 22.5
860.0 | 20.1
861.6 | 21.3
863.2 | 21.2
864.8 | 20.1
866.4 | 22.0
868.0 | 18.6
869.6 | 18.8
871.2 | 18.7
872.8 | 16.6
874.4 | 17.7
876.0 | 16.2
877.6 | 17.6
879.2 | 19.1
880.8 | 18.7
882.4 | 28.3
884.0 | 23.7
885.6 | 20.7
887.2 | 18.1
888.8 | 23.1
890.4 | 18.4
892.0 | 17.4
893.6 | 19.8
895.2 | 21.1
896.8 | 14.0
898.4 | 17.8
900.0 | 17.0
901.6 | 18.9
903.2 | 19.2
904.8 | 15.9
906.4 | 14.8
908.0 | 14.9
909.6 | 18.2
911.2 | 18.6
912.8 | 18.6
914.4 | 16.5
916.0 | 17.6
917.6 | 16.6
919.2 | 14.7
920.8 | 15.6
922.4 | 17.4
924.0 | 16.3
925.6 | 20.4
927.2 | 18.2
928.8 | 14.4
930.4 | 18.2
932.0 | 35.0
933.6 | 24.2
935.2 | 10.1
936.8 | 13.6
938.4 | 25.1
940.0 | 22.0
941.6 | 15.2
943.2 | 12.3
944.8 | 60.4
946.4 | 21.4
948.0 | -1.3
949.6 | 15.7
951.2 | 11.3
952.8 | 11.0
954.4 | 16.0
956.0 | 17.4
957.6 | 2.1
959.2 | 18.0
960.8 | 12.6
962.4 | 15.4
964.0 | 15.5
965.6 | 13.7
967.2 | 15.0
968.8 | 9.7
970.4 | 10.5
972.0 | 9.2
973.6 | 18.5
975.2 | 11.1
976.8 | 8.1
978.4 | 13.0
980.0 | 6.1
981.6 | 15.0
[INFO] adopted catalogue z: 0.14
